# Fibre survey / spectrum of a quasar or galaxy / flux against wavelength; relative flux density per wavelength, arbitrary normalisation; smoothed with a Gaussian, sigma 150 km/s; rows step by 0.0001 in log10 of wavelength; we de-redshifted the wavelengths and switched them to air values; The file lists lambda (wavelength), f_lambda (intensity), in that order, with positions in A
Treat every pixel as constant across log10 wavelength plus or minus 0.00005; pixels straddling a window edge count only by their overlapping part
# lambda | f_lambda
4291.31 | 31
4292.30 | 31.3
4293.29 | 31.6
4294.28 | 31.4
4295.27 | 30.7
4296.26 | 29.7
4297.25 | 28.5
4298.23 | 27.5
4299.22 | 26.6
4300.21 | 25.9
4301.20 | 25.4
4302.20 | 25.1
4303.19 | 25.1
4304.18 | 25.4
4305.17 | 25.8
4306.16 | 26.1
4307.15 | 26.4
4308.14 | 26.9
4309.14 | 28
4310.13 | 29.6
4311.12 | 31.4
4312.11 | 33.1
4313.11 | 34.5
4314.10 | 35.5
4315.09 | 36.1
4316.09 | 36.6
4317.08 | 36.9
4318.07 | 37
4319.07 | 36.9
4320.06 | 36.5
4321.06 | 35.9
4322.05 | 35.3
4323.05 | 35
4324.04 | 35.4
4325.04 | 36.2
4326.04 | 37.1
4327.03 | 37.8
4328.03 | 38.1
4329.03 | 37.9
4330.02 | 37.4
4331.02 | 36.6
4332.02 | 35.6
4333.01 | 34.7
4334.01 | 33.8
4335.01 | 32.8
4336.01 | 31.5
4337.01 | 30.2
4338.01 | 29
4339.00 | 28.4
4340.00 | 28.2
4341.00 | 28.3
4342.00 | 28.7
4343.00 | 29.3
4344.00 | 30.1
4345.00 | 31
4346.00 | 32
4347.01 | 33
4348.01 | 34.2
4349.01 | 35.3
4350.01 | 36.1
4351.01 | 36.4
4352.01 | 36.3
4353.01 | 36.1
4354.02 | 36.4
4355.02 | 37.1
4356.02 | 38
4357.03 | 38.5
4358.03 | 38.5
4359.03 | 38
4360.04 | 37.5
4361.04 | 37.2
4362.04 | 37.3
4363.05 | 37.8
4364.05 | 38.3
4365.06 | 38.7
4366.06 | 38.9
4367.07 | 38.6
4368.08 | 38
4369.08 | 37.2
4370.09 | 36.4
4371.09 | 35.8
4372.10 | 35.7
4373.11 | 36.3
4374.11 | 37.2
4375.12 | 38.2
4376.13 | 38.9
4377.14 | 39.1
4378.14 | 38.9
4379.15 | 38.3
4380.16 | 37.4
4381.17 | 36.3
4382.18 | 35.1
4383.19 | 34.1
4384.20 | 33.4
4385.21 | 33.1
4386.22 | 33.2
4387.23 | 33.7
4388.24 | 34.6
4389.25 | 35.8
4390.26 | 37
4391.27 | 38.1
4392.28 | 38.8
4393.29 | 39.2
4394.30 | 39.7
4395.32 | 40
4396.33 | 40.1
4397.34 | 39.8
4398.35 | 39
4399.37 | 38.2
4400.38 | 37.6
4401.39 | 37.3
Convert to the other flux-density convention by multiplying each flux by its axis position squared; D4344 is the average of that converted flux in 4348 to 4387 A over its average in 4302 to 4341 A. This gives 1.15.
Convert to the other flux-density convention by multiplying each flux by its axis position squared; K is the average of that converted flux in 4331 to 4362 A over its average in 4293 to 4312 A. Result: 1.24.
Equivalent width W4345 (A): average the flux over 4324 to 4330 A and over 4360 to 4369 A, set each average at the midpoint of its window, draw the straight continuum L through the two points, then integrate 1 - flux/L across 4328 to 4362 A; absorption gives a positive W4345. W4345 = 3.12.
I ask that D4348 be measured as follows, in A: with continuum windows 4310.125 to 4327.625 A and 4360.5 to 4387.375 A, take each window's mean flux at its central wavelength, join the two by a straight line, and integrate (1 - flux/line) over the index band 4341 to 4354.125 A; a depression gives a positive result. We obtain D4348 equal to 1.1 A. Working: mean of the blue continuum 35.6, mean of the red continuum 36.8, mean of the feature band 33.2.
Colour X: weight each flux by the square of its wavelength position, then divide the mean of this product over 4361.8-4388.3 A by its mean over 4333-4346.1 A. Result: 1.23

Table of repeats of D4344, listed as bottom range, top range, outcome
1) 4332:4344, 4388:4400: 1.29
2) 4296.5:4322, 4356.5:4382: 1.27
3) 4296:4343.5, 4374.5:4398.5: 1.20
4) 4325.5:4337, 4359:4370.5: 1.08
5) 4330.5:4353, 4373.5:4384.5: 1.16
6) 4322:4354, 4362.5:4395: 1.12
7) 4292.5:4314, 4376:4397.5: 1.35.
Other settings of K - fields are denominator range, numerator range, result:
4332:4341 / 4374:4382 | 1.24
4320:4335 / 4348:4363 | 1.04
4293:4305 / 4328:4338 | 1.27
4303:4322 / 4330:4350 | 1.01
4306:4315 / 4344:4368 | 1.22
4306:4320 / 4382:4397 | 1.15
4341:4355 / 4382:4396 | 1.10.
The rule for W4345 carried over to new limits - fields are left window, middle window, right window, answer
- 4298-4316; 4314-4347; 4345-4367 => -1.63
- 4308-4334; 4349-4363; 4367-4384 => -0.29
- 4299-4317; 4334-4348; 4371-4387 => 0.89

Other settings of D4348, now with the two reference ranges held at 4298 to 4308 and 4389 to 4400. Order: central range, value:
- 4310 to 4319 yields -2.4 A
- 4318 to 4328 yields -2.7 A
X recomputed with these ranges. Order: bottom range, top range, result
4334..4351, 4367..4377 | 1.20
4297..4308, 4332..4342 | 1.20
